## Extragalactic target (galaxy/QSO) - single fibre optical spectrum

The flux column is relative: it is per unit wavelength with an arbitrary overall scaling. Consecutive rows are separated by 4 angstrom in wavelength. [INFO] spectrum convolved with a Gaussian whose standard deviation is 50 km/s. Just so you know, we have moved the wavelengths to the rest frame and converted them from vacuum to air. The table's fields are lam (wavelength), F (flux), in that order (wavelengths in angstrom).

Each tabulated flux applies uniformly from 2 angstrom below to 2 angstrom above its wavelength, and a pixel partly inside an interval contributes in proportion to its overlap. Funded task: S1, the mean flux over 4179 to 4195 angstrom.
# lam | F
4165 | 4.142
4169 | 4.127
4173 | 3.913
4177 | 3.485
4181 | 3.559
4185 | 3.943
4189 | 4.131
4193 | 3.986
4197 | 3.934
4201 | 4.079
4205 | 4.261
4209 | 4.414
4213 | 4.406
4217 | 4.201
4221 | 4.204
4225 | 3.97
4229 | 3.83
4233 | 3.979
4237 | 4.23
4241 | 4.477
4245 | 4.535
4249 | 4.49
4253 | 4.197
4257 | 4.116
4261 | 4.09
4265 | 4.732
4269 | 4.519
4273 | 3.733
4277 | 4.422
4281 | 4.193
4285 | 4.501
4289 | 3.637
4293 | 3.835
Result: 3.9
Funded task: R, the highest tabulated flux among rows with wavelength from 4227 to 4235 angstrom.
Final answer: 3.979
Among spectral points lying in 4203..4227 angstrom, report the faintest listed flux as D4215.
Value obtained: 3.97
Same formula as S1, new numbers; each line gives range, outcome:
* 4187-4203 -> 4.03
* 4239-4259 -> 4.36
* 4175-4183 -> 3.52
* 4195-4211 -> 4.17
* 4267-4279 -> 4.22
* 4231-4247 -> 4.31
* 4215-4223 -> 4.2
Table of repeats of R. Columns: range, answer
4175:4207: 4.261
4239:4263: 4.535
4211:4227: 4.406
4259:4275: 4.732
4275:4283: 4.422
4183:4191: 4.131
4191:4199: 3.986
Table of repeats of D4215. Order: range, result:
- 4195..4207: 3.934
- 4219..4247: 3.83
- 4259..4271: 4.09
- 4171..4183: 3.485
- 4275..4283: 4.193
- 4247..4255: 4.197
